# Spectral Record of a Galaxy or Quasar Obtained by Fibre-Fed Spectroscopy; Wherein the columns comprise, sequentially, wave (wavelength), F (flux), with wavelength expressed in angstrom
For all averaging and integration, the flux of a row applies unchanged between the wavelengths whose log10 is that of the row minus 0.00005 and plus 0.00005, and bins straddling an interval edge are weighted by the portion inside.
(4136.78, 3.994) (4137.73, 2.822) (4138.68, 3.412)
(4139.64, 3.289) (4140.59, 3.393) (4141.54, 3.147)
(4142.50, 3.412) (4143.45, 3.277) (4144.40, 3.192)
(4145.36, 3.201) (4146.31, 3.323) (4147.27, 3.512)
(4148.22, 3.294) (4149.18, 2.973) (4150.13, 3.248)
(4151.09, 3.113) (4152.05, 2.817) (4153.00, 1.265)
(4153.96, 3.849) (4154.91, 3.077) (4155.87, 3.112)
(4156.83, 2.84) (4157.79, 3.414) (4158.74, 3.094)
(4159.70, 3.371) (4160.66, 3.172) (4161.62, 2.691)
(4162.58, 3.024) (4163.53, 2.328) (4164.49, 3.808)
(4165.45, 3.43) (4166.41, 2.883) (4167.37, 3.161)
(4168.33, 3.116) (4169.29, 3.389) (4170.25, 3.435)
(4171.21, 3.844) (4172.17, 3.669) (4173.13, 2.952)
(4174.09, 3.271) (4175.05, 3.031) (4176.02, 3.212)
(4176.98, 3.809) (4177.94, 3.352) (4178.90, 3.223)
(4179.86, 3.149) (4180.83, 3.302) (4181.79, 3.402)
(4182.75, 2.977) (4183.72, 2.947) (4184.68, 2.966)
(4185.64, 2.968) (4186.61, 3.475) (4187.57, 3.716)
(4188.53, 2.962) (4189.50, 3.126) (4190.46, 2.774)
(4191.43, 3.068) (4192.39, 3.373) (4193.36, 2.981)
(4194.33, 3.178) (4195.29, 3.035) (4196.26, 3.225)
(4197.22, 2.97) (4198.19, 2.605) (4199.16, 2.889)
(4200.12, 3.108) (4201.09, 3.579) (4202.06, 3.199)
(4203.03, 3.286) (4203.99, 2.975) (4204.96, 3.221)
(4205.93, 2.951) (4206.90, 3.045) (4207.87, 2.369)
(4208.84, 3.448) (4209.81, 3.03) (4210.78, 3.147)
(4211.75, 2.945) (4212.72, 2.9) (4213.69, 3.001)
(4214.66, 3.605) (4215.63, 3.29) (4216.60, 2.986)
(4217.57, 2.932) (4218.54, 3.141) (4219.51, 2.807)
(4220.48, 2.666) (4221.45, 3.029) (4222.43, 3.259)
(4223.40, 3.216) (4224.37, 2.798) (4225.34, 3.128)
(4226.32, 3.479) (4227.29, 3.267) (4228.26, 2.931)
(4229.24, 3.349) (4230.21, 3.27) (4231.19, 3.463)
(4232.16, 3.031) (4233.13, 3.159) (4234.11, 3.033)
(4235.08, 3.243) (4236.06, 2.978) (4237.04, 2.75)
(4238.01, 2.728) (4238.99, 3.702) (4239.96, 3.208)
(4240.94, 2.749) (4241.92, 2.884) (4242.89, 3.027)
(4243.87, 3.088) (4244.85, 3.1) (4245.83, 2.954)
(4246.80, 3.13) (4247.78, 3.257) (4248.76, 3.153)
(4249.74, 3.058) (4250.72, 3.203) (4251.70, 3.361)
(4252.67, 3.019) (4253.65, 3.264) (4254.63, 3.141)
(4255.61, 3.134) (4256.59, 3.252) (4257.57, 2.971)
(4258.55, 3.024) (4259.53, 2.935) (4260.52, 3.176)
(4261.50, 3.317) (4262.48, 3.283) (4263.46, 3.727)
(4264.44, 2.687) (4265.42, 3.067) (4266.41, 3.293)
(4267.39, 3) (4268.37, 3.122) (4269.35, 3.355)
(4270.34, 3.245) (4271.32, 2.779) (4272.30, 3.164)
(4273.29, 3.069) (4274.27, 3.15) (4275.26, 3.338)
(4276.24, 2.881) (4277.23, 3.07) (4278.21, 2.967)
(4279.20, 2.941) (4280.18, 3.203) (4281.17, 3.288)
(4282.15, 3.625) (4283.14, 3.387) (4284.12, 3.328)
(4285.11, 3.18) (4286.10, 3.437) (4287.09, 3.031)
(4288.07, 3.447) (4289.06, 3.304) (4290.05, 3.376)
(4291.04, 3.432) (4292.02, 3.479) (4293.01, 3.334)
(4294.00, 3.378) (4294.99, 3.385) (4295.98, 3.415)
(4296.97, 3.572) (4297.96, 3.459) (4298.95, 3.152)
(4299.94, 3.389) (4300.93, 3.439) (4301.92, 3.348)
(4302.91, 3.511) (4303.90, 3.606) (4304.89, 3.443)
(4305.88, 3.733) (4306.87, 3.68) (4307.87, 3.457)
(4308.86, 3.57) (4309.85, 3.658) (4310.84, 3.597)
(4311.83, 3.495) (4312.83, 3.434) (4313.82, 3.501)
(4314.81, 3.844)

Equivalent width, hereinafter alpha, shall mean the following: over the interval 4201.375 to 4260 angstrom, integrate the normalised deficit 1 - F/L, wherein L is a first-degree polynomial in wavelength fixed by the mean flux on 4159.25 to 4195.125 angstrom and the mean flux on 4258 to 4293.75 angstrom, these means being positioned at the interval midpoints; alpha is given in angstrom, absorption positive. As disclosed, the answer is 2.0 angstrom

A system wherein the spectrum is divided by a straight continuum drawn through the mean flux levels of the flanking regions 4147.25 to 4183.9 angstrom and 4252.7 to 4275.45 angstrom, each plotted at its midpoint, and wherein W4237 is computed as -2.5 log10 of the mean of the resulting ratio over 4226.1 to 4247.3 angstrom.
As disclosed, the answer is 0.01 mag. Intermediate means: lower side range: 3.17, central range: 3.11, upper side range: 3.15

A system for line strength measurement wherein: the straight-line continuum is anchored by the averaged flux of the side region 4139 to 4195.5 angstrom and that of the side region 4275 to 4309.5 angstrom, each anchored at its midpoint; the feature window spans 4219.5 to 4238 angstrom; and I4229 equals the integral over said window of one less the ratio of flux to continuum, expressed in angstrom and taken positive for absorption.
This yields 1.0 angstrom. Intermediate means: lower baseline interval 3.18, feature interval 3.1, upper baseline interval 3.36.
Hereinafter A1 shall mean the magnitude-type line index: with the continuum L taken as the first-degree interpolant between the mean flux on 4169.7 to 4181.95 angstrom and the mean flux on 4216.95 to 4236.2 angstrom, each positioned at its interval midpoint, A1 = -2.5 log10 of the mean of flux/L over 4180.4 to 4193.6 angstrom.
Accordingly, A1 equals 0.05 mag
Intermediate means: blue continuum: 3.36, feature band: 3.15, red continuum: 3.11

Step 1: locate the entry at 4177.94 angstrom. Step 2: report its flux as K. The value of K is 3.352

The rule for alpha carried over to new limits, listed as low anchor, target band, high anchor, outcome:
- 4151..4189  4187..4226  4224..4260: 0.8 angstrom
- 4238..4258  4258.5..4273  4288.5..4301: 0.3 angstrom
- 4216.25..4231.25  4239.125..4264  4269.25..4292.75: 0.1 angstrom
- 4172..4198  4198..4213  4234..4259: 0.5 angstrom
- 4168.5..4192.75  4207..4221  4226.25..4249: 0.7 angstrom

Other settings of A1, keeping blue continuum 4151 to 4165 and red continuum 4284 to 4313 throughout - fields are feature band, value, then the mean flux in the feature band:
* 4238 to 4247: 0.06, 3.07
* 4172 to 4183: -0.07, 3.27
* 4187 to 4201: 0.01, 3.09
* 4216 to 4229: 0.05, 3.06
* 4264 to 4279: 0.09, 3.08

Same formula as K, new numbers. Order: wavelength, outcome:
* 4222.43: 3.259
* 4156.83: 2.84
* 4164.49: 3.808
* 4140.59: 3.393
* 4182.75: 2.977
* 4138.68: 3.412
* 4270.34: 3.245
